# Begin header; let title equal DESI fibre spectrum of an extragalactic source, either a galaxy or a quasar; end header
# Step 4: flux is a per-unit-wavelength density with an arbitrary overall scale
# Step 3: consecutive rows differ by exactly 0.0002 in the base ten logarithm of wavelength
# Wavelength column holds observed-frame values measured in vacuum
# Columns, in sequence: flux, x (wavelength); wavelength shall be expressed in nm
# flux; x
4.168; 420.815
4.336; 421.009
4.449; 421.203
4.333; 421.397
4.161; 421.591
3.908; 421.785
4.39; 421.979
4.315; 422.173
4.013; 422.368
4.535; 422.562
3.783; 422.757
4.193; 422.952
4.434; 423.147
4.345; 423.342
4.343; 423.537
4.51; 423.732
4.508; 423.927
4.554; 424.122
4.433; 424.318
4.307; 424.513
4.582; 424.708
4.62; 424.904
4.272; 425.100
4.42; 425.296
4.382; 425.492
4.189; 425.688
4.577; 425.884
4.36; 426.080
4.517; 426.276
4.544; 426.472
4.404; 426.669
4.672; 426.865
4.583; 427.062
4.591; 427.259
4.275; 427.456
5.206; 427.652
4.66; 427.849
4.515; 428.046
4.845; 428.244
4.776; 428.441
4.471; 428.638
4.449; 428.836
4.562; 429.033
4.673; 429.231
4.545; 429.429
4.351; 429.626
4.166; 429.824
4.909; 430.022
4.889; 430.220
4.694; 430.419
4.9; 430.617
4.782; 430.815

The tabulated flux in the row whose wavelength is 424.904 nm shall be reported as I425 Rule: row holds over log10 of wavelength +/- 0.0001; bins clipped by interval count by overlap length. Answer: 4.62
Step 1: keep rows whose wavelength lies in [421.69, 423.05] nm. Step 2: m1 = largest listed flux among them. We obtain 4.535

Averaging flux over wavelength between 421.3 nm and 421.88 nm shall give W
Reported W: 4.14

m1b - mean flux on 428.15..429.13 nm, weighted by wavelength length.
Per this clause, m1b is 4.62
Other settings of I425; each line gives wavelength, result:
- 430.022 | 4.909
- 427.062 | 4.583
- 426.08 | 4.36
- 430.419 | 4.694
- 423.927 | 4.508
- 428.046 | 4.515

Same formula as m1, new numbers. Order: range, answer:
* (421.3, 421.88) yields 4.333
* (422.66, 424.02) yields 4.51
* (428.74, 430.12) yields 4.909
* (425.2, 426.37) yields 4.577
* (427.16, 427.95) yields 5.206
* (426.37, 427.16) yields 4.672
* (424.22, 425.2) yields 4.62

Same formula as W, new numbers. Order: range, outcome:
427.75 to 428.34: 4.67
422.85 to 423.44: 4.32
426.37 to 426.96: 4.54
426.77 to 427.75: 4.67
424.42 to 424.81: 4.45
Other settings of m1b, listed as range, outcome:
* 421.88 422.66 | 4.31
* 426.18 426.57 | 4.53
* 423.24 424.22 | 4.45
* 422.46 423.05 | 4.17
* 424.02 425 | 4.5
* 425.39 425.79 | 4.29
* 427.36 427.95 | 4.72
